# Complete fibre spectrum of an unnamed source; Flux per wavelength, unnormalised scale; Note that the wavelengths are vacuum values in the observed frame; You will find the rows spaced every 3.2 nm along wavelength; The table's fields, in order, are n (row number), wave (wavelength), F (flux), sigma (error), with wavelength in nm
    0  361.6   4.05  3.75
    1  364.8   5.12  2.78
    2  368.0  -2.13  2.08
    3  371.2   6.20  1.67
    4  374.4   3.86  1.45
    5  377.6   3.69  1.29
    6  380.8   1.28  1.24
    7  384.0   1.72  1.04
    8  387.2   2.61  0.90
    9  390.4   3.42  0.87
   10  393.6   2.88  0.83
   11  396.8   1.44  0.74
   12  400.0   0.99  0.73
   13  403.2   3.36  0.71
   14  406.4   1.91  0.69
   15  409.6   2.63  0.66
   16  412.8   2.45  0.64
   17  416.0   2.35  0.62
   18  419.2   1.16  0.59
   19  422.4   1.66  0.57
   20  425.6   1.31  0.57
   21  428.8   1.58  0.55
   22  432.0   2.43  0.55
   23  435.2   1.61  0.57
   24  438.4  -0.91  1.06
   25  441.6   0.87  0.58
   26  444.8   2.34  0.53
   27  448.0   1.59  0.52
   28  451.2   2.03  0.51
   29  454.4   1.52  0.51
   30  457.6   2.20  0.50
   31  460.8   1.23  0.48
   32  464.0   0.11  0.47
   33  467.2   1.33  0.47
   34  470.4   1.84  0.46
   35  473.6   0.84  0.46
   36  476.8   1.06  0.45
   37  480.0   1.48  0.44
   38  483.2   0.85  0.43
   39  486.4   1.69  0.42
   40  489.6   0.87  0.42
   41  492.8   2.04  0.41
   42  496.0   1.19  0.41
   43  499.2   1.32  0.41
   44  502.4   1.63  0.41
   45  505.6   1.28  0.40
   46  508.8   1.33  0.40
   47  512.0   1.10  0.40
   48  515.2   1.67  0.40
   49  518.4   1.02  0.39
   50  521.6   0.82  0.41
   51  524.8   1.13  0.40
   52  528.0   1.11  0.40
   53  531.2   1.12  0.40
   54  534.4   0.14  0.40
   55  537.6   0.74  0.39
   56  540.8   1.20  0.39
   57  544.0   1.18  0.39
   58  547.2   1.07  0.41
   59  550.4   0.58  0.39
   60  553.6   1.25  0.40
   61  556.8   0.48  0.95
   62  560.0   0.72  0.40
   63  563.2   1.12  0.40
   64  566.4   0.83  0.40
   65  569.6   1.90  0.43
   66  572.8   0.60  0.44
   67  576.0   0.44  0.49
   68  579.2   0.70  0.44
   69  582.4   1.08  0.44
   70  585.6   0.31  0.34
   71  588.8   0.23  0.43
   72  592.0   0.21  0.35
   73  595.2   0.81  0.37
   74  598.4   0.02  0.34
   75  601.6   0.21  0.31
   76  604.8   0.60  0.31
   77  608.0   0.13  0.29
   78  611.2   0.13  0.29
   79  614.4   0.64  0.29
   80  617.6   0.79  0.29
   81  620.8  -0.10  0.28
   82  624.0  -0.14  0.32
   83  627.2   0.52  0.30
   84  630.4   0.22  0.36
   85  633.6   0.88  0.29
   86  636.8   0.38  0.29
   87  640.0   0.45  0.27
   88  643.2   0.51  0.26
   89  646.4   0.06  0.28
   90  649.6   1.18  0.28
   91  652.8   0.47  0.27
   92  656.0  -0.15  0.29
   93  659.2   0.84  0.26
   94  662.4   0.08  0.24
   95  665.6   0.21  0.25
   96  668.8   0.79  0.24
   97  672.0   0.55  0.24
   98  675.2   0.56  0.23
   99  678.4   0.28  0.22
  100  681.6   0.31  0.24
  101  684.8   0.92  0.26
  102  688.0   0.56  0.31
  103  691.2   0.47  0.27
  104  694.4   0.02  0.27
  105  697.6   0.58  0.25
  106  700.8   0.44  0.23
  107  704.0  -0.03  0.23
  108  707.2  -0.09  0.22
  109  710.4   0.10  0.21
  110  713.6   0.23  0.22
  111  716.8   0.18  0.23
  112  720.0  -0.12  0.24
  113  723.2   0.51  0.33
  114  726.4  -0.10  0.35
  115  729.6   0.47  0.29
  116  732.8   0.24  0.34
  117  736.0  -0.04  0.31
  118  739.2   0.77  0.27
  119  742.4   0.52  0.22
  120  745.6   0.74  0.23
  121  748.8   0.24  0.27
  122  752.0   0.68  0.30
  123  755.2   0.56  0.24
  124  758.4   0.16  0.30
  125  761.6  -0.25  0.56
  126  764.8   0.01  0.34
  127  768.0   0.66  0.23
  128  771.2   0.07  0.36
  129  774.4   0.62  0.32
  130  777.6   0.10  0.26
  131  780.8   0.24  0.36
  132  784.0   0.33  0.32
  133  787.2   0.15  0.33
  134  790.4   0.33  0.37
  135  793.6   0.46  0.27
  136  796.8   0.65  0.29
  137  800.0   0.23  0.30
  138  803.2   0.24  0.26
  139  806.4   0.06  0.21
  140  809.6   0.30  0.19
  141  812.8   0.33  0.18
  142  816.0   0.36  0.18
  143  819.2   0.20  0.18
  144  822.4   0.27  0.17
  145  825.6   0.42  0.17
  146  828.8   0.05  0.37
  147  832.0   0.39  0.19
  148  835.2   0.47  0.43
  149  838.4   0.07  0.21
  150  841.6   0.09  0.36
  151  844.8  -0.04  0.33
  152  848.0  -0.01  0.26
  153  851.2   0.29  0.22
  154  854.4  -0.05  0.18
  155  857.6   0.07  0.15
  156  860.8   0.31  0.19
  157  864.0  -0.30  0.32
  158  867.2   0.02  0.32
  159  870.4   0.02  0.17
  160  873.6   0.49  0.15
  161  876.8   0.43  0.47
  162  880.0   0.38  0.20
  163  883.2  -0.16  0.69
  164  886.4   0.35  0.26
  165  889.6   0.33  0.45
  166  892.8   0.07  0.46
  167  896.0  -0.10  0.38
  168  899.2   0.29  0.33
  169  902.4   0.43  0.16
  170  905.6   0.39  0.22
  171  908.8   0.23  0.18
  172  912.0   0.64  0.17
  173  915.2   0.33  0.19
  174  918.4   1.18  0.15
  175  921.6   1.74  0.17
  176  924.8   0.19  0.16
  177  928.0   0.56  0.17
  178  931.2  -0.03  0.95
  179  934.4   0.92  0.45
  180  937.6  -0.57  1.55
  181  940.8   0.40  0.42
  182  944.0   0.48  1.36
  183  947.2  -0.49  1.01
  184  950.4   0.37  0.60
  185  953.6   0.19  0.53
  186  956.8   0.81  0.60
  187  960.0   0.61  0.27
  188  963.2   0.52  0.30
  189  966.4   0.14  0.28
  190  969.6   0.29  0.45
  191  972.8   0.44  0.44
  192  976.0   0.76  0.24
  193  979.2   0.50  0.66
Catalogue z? 1.468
